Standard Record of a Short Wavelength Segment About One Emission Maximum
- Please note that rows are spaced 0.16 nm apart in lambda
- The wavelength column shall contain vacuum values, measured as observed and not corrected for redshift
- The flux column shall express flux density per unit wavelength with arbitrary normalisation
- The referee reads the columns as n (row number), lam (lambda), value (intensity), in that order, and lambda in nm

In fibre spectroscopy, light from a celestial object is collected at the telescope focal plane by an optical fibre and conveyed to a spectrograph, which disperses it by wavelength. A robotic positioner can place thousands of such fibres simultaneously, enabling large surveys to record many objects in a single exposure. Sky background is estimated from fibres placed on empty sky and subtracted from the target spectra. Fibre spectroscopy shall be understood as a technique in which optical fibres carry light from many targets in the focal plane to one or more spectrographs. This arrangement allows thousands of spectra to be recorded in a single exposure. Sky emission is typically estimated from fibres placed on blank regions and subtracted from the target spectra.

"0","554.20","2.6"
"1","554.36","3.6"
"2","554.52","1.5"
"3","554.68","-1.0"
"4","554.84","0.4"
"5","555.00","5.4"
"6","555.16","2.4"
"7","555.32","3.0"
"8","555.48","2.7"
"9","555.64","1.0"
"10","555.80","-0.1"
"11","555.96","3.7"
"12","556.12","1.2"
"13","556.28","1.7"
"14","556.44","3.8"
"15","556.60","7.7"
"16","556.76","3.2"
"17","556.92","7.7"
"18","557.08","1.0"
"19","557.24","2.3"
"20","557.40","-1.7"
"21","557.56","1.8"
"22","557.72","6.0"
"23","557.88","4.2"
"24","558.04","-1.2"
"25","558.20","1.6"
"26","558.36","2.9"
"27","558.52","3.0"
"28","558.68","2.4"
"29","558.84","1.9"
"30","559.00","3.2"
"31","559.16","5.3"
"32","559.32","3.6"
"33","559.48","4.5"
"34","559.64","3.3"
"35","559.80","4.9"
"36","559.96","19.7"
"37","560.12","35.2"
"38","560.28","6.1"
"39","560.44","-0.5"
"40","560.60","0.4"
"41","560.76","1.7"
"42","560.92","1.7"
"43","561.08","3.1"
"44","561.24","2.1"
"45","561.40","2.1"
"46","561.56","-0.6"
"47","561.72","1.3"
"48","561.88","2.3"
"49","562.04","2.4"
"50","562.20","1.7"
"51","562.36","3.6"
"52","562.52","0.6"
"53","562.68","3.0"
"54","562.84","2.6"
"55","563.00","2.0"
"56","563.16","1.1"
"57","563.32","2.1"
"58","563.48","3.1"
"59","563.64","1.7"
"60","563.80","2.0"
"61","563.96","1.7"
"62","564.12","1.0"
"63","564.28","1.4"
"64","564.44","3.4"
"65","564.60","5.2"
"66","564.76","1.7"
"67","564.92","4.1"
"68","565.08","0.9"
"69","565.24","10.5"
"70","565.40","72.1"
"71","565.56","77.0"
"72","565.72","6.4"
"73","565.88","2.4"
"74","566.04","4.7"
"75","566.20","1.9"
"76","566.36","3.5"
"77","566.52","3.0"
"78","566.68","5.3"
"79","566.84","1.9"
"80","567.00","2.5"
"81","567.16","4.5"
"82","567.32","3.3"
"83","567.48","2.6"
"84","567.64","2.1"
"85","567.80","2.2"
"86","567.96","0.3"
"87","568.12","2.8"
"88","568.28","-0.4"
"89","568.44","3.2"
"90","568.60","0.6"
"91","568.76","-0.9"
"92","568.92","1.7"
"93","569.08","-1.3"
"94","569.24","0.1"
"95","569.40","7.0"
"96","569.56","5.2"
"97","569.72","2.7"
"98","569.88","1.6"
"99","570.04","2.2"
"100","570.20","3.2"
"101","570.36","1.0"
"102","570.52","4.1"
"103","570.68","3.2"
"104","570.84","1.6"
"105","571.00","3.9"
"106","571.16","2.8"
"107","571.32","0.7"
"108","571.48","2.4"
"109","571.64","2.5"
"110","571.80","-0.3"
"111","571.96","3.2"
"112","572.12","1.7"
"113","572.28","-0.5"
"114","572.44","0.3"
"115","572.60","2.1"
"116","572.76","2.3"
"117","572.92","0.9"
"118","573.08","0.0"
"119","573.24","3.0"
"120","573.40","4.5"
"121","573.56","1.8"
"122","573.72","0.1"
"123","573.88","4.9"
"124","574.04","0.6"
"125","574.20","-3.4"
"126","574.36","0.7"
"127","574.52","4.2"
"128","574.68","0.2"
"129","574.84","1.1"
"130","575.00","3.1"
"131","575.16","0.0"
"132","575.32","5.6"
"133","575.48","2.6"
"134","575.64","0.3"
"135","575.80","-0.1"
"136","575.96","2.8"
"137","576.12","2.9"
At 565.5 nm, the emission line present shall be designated [O III] 5007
